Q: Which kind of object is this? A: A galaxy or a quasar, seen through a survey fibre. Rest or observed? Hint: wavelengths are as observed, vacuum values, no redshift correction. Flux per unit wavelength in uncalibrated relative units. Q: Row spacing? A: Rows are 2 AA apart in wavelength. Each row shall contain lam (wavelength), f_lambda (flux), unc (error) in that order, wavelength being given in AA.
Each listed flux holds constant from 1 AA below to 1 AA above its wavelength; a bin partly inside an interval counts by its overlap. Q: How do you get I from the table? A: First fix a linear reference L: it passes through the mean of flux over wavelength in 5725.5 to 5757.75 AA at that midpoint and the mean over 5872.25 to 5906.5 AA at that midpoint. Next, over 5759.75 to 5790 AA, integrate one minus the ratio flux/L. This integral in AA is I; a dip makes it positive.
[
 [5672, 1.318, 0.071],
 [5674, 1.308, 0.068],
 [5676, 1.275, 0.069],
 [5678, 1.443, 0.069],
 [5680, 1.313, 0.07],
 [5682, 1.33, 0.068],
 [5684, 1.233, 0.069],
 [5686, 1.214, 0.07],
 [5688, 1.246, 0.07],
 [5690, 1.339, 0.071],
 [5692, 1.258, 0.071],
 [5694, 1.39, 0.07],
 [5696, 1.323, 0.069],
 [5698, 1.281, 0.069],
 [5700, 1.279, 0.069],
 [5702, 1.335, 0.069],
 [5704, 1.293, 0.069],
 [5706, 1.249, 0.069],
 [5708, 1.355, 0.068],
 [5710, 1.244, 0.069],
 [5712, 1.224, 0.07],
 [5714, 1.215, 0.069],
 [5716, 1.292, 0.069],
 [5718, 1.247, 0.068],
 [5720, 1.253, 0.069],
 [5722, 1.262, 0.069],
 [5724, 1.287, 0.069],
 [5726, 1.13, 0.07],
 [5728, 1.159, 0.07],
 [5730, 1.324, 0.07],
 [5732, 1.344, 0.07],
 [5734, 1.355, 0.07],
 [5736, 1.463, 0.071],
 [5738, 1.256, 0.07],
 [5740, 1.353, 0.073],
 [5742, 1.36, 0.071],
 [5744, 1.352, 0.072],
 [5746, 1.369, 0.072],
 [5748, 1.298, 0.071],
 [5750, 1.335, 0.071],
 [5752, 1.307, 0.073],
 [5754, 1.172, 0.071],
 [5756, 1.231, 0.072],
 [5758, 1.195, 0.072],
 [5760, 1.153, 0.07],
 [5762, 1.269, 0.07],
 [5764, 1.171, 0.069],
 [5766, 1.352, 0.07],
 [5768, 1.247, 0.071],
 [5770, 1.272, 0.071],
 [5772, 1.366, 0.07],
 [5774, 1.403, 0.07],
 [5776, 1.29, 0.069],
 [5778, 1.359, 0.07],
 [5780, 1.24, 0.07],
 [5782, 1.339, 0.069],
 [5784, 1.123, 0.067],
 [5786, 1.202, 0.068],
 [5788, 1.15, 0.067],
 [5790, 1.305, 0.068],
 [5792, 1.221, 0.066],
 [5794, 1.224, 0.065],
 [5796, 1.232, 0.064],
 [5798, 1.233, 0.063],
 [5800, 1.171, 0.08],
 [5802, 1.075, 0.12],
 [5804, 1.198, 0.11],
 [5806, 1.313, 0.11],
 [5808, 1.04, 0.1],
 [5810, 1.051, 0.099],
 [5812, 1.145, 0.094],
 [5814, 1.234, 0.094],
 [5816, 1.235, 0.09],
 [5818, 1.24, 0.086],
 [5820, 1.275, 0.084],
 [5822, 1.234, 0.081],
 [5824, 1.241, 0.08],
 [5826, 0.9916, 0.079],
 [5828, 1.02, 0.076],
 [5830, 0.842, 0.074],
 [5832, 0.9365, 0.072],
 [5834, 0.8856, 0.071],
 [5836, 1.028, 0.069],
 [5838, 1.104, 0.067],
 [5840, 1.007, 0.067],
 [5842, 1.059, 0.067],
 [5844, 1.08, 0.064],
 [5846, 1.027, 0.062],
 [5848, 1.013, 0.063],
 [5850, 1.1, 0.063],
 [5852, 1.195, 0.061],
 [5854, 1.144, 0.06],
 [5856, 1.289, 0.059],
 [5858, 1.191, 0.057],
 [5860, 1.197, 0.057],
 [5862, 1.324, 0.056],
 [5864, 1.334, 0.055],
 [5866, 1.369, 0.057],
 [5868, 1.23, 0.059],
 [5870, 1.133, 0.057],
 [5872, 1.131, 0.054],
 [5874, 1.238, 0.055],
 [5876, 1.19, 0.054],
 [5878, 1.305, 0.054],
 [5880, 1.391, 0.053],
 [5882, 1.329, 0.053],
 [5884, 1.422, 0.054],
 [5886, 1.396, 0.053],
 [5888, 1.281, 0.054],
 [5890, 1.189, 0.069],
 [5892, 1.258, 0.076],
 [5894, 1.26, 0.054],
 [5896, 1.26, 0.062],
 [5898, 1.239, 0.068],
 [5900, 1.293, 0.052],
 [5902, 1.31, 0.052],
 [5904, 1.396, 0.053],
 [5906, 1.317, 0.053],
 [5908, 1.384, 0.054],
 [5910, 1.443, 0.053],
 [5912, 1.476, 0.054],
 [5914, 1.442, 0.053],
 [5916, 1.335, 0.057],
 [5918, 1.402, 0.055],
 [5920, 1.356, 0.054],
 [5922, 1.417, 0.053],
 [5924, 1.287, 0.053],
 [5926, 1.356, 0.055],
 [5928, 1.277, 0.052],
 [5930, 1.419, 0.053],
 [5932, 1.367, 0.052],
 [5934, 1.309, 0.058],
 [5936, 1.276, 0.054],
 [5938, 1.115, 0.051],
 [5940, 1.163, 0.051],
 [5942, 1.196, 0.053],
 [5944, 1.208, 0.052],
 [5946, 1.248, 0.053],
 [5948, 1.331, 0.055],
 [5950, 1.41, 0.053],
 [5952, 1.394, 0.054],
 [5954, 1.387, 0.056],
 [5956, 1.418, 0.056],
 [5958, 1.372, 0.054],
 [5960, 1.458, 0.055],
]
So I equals 0.8 AA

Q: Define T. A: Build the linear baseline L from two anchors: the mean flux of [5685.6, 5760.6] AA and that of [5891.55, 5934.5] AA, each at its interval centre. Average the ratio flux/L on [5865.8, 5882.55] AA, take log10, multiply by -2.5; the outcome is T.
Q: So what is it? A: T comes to 0.07 mag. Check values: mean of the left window 1.28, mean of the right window 1.35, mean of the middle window 1.25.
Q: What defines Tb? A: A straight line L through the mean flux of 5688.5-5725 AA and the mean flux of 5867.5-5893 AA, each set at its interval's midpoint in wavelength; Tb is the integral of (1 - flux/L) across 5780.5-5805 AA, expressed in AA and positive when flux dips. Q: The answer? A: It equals 1.35 AA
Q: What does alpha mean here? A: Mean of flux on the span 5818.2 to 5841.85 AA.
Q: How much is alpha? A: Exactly 1.06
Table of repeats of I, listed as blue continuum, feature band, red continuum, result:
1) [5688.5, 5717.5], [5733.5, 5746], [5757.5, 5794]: -0.8 AA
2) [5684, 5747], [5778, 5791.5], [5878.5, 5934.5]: 0.8 AA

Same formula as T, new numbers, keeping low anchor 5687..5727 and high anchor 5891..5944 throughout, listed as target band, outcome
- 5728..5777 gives -0.012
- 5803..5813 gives 0.131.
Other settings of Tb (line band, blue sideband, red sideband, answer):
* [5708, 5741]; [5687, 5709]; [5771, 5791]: 0.5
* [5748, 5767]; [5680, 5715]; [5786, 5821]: -0.2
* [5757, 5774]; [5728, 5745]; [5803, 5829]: 0.2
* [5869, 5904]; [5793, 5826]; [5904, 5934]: 1.2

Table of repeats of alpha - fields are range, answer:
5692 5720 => 1.28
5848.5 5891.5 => 1.25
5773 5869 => 1.17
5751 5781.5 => 1.27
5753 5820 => 1.23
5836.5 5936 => 1.27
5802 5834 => 1.12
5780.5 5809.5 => 1.2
